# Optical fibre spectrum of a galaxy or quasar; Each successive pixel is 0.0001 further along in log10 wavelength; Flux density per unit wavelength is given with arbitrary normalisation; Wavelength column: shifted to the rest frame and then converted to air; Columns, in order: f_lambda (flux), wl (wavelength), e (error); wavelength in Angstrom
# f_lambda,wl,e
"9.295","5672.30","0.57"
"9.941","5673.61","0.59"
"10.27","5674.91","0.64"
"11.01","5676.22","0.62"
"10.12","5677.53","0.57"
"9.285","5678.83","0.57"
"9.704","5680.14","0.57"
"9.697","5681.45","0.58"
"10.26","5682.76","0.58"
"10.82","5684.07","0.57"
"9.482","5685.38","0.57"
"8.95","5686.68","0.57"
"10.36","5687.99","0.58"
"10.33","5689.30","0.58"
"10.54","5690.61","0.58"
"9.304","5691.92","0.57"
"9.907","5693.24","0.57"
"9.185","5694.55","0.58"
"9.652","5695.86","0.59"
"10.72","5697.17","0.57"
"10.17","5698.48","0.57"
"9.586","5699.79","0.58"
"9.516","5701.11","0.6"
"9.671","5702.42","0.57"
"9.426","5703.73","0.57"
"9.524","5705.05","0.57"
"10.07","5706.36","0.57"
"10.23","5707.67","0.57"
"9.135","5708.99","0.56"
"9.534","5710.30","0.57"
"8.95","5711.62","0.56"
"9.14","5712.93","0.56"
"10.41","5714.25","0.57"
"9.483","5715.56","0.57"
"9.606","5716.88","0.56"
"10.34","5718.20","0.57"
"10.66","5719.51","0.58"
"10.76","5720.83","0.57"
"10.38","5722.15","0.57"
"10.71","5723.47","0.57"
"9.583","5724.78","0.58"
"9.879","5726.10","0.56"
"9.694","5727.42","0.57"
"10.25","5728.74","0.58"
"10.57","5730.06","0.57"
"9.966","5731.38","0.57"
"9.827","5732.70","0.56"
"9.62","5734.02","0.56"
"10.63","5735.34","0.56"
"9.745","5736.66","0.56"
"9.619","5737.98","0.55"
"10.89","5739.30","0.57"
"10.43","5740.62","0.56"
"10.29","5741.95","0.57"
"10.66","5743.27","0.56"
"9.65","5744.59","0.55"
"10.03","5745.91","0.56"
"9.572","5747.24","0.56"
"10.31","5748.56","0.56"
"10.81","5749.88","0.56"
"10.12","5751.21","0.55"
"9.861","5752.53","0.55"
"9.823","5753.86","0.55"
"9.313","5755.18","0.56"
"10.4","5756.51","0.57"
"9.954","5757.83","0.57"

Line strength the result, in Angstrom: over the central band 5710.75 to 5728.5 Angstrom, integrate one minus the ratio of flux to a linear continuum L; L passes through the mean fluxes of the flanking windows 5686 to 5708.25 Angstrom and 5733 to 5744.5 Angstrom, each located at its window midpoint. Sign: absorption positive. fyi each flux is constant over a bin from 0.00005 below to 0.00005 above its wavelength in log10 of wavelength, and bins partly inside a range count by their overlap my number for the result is 0.1 Angstrom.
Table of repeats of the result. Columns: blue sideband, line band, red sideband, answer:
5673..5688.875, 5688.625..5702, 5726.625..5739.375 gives 0.2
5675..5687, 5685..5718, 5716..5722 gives 1.4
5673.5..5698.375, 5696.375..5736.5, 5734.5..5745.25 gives 0.8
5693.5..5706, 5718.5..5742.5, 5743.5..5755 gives -0.7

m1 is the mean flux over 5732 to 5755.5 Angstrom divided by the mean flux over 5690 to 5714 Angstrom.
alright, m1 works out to 1.0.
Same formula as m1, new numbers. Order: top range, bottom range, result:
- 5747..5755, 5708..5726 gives 1.02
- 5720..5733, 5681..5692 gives 1.02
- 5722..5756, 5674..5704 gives 1.02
